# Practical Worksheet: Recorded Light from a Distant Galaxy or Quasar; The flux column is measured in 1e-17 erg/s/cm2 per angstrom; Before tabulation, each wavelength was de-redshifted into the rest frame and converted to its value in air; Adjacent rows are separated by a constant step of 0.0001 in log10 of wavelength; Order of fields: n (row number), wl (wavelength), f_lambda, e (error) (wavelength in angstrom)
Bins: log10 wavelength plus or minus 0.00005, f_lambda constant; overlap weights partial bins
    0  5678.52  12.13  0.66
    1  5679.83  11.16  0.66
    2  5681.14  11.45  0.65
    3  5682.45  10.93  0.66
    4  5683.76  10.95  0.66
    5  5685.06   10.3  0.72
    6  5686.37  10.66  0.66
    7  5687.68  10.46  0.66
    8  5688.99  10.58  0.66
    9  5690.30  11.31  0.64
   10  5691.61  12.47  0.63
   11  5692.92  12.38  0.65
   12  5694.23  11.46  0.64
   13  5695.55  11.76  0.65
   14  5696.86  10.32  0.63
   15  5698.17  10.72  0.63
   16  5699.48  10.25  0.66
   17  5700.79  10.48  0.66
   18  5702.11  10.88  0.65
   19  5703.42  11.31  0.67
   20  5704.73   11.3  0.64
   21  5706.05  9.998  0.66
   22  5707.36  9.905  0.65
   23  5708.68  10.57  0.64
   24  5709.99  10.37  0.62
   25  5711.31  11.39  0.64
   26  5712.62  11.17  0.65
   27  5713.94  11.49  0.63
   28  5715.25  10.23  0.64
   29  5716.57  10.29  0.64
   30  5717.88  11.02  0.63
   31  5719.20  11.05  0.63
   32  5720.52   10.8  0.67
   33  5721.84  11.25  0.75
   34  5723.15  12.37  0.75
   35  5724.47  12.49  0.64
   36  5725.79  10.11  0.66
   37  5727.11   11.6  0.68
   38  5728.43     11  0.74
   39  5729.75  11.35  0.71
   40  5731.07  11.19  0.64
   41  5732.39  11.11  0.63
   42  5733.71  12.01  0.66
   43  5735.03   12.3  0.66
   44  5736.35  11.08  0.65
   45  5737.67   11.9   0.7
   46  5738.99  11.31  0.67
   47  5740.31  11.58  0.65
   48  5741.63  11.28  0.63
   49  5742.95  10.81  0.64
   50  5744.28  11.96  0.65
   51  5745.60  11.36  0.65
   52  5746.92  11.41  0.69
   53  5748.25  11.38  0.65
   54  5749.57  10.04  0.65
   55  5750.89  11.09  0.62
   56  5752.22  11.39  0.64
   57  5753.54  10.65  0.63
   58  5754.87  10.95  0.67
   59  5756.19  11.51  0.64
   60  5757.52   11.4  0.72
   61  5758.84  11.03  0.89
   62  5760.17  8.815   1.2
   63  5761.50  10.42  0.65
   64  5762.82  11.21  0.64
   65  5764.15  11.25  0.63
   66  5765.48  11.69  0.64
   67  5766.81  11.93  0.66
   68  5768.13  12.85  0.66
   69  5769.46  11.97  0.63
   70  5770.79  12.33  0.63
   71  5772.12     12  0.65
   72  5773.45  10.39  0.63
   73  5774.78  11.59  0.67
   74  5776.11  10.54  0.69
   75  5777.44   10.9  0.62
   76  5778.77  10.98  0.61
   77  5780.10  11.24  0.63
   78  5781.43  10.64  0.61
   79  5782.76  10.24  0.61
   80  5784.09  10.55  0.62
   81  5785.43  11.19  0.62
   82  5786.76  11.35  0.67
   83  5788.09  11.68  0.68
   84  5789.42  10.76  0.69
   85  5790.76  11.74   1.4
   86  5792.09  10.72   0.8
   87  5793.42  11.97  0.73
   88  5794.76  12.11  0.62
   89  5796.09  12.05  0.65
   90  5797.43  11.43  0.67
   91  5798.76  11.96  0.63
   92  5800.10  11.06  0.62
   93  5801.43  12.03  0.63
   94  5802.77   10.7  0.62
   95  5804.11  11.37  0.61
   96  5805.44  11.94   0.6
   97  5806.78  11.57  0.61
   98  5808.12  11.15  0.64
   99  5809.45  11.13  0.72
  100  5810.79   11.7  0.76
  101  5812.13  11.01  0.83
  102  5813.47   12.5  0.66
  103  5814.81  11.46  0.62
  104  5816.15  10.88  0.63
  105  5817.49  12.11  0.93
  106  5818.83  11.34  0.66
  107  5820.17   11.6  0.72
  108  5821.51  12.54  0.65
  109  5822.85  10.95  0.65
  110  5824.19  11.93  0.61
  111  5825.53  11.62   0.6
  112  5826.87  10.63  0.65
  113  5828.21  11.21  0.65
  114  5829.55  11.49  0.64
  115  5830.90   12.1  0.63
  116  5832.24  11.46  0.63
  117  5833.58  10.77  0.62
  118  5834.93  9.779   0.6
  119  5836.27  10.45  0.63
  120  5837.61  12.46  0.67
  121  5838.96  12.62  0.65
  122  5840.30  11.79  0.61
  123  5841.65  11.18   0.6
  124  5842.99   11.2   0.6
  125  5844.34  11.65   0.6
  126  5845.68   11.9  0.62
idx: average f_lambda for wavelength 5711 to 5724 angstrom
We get 11.1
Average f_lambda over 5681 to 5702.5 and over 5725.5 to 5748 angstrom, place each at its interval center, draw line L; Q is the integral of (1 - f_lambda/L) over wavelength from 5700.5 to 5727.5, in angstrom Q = 0.6 angstrom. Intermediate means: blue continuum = 11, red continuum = 11.4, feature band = 11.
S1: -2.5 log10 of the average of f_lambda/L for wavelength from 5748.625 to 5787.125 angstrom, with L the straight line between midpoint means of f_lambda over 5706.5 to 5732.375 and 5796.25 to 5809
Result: 0.02 mag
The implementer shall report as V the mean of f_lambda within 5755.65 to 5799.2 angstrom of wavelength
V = 11.3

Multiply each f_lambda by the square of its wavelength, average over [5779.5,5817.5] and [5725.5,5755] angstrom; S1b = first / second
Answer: 1.0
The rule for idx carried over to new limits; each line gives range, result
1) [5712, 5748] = 11.3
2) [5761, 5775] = 11.6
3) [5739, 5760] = 11.1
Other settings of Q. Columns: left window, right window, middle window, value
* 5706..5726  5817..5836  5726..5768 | -0.6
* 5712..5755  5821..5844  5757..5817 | 0.1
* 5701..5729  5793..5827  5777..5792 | 0.5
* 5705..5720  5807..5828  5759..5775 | -0.3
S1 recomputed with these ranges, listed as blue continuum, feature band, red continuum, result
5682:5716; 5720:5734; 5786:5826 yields -0.03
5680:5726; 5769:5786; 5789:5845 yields 0.02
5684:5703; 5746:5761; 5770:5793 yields 0.02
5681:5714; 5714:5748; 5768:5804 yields -0.02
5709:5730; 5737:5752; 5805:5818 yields -0.01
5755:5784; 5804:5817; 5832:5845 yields -0.02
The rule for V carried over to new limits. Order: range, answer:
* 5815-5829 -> 11.5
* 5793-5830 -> 11.5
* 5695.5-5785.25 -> 11.1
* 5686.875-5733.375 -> 11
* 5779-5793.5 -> 11.1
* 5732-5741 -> 11.6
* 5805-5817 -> 11.5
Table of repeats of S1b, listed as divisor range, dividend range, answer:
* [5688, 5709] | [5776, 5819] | 1.07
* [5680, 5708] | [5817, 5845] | 1.10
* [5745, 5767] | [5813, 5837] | 1.06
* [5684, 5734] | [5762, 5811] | 1.06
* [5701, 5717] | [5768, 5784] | 1.07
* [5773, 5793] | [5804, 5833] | 1.06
